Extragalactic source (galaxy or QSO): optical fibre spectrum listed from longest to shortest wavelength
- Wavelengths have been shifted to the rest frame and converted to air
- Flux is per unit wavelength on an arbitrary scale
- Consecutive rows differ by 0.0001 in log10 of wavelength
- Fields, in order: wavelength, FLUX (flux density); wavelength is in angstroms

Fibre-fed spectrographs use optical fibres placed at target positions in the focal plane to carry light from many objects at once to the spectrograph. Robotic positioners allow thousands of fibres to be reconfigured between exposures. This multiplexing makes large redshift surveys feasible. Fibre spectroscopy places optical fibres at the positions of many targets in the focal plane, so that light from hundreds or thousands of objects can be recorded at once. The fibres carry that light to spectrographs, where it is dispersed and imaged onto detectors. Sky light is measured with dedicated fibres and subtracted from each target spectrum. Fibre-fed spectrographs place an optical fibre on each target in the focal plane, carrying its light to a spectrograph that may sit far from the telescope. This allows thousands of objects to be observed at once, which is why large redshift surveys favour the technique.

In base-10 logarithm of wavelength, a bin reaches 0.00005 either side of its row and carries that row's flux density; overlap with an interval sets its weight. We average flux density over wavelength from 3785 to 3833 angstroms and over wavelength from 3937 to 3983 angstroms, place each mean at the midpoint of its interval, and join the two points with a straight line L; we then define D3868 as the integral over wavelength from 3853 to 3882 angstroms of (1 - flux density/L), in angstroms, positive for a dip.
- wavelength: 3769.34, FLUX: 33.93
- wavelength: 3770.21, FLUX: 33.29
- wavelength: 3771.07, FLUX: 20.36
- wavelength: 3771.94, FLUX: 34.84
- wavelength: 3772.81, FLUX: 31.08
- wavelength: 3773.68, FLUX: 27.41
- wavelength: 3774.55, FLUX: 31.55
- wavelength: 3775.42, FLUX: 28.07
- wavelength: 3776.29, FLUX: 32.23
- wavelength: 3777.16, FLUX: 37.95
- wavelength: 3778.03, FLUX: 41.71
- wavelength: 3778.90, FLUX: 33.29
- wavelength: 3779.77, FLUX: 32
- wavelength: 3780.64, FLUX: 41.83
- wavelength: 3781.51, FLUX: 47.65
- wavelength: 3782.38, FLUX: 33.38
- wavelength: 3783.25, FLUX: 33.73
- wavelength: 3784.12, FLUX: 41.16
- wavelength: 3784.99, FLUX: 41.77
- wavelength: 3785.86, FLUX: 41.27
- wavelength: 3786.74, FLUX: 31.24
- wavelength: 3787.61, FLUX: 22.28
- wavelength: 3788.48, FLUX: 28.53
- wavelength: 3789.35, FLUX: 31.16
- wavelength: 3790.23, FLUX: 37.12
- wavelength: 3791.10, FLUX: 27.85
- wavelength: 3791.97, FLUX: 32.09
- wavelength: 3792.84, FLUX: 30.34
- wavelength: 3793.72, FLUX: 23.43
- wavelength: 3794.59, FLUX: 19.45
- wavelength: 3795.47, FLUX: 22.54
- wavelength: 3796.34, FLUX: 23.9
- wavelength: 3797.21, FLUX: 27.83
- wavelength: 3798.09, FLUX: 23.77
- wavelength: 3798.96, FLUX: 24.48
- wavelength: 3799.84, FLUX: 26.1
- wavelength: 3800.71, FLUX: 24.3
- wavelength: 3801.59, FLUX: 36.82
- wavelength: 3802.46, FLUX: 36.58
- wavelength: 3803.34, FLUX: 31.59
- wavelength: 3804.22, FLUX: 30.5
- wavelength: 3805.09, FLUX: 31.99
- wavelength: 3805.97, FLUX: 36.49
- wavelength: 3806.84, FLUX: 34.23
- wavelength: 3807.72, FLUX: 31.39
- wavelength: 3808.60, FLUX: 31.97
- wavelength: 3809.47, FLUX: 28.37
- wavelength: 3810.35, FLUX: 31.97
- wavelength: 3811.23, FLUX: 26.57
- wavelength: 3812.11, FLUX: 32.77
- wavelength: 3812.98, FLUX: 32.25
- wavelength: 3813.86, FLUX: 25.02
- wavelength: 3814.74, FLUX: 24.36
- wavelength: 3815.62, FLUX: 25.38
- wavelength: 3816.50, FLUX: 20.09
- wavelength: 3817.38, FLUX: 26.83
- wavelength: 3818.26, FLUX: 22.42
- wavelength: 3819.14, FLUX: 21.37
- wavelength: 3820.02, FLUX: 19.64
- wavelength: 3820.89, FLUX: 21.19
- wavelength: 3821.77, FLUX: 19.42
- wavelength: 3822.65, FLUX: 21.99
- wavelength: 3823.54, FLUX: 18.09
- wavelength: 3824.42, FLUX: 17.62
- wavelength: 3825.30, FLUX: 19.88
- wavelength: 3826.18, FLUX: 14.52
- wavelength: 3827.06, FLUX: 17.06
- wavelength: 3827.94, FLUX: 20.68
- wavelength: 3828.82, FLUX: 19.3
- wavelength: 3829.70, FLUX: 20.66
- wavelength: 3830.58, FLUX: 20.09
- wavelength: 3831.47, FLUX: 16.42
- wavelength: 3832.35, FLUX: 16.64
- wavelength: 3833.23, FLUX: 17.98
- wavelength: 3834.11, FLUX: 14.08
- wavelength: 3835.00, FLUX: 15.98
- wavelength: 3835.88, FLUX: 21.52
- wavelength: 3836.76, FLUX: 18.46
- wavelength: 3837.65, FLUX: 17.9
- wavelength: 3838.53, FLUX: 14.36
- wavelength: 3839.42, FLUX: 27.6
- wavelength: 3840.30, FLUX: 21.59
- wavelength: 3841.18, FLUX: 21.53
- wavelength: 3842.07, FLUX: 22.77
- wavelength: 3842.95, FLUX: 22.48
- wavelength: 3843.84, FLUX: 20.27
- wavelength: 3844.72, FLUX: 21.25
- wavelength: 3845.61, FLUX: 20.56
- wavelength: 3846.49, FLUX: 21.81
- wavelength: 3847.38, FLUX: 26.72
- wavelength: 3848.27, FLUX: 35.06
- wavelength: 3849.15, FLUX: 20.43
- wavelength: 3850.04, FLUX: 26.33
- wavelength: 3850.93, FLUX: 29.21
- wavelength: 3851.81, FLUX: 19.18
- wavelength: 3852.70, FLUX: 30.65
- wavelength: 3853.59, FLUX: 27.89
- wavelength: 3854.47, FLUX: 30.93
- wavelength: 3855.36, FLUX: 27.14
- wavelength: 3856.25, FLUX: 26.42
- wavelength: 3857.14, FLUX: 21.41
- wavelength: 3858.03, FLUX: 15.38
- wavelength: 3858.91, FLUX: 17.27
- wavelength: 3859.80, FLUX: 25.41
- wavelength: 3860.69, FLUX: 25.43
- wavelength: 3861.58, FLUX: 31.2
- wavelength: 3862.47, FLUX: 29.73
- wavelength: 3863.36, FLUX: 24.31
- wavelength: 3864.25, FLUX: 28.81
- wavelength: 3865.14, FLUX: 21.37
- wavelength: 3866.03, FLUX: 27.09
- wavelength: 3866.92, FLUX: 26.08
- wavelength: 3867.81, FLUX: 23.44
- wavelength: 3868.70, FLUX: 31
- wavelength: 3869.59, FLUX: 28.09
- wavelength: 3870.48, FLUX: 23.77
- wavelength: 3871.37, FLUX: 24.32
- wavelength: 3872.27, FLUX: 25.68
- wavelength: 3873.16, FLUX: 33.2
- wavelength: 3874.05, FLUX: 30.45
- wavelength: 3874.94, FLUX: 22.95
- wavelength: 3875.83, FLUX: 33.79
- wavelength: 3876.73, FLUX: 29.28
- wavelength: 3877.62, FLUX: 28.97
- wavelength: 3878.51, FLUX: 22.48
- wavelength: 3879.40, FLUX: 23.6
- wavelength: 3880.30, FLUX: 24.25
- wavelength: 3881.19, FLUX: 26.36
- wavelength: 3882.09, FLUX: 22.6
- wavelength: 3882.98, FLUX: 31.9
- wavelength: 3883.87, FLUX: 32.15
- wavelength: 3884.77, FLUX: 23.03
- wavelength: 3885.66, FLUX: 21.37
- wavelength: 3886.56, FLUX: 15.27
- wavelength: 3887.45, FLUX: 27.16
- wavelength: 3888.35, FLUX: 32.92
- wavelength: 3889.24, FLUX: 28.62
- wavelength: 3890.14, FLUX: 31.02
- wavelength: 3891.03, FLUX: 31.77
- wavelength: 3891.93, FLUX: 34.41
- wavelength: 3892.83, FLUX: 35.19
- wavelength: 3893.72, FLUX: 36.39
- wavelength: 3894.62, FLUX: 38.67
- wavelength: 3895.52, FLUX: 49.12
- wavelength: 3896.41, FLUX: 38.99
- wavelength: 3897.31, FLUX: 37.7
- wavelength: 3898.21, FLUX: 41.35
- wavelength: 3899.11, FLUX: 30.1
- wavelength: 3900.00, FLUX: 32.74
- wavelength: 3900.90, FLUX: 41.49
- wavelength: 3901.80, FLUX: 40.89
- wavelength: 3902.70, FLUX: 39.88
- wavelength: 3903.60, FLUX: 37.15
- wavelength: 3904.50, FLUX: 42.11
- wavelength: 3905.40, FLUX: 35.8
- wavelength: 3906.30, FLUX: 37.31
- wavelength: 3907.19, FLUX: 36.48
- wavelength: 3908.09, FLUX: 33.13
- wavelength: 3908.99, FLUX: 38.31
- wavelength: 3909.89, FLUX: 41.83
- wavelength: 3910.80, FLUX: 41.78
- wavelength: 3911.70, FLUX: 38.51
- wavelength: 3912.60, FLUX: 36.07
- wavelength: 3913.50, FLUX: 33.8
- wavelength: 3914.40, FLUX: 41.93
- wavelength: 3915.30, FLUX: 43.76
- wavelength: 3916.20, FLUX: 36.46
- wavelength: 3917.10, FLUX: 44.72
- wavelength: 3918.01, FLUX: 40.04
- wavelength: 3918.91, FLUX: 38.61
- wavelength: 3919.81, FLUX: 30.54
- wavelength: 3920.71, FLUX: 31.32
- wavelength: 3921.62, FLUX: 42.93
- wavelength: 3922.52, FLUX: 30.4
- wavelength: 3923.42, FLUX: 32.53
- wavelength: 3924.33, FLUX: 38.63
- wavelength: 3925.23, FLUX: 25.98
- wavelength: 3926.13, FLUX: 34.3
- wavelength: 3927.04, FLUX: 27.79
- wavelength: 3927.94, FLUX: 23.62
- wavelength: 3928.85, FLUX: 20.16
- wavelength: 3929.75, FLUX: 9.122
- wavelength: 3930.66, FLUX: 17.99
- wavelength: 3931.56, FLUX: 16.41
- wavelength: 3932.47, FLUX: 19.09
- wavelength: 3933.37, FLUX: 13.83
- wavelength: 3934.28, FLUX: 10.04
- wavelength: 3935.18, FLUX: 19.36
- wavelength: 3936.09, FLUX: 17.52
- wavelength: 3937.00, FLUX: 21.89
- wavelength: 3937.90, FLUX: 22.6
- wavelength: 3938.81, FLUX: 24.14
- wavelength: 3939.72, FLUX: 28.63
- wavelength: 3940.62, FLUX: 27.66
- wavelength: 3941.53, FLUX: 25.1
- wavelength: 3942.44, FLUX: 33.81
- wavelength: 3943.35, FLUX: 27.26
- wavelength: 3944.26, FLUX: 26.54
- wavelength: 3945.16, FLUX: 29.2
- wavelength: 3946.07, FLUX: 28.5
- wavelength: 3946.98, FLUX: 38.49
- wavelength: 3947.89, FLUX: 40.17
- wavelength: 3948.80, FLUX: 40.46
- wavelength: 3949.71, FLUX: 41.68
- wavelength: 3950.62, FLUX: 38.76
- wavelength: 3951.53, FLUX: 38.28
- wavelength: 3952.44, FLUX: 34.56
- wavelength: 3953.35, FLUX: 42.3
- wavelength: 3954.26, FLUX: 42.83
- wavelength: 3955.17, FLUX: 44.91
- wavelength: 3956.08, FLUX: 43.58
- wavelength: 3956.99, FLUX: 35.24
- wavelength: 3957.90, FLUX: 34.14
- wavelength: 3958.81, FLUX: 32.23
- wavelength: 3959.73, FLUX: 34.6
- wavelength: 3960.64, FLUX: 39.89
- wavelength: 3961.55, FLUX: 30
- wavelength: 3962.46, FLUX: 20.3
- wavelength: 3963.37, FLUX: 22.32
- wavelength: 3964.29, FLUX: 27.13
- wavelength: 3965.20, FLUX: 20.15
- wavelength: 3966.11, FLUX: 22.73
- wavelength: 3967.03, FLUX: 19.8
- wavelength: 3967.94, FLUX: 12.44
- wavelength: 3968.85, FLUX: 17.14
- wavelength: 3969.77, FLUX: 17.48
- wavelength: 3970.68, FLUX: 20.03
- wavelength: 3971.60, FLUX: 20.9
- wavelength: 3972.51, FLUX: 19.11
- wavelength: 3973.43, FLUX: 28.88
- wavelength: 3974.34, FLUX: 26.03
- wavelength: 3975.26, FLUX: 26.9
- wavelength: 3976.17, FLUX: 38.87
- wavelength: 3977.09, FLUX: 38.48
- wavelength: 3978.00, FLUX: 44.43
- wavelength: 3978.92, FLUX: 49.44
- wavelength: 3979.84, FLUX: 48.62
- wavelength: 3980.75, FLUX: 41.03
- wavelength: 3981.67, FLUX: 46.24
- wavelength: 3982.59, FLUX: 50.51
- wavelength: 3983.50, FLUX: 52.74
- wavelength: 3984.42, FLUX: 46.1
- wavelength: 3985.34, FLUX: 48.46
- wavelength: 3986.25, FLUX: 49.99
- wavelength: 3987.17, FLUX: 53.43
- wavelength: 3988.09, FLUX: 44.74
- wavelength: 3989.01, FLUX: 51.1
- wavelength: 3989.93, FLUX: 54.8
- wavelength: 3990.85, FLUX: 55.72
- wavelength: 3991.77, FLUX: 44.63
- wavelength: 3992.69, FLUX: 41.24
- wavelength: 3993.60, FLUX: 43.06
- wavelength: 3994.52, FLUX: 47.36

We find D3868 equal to 2.2 angstroms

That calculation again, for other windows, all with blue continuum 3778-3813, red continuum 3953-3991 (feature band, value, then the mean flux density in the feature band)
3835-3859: 7.1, 23.2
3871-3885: 2.6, 27.3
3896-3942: 3.9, 31.6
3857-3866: 2.4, 24.3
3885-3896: 0.7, 31.7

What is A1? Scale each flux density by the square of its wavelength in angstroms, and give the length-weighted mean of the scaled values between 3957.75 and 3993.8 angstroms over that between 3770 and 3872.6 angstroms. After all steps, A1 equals 1.48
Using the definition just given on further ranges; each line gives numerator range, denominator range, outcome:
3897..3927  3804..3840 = 1.69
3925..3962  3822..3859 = 1.45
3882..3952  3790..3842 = 1.39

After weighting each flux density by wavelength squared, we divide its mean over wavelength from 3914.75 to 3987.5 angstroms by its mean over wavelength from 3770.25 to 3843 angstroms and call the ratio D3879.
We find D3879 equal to 1.28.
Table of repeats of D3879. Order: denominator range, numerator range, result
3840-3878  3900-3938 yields 1.27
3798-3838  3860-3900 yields 1.26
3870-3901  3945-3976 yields 1.04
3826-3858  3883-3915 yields 1.66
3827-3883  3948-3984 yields 1.48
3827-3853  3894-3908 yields 1.86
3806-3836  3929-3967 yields 1.35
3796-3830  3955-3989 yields 1.46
